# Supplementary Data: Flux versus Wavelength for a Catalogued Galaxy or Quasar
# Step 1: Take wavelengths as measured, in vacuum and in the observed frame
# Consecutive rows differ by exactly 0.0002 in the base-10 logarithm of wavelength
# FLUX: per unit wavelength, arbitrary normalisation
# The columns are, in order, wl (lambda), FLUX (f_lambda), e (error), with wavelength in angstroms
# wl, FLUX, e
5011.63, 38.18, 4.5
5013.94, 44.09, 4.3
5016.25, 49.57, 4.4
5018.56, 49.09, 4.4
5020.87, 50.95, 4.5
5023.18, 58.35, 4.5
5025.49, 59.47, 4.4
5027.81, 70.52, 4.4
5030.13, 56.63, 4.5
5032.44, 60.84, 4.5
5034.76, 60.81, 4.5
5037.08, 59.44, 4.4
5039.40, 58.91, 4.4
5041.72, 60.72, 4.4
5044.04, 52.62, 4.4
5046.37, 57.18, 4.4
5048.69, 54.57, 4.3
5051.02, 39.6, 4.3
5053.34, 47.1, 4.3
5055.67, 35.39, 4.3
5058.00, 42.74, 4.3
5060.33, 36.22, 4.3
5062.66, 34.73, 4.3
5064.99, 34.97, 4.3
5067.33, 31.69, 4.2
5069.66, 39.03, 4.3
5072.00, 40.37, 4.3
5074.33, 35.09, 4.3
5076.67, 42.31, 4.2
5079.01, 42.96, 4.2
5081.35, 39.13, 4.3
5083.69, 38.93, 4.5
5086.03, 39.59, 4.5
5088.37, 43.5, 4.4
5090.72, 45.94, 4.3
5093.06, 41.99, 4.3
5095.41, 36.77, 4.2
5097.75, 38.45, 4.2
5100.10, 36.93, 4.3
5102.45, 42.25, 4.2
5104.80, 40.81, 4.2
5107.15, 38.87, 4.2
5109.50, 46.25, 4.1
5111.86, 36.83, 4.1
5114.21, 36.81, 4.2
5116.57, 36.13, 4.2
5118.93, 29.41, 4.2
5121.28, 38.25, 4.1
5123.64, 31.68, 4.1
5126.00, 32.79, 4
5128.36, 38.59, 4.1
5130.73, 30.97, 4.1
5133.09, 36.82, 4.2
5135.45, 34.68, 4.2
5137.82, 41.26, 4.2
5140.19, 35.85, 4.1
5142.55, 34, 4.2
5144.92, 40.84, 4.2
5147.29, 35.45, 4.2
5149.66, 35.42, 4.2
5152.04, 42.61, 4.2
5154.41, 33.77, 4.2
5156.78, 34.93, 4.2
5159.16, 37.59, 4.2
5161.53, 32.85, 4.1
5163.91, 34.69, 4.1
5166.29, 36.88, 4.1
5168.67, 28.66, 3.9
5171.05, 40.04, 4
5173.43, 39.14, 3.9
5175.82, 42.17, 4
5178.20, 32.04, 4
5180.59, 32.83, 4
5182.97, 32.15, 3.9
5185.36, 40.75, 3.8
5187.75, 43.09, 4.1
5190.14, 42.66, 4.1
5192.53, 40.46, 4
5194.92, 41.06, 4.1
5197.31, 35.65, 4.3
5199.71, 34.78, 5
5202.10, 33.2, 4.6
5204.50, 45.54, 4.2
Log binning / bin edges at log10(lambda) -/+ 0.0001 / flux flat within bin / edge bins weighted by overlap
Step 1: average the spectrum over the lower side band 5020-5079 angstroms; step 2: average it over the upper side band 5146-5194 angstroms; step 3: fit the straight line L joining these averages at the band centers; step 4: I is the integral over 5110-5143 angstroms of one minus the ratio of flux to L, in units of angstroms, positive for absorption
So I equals 4.5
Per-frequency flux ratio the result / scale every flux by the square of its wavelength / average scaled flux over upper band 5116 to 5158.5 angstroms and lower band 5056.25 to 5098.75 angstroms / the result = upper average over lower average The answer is 0.9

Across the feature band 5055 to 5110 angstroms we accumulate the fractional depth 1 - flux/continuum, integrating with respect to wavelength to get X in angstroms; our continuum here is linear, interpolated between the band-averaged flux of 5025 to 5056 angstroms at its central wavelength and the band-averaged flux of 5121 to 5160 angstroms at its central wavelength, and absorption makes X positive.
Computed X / 9.1 angstroms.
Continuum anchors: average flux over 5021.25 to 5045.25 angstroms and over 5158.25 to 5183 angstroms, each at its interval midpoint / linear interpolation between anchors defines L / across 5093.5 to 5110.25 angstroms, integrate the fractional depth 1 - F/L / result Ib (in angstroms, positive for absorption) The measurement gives 2.6 angstroms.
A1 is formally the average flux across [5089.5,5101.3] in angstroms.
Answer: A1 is 40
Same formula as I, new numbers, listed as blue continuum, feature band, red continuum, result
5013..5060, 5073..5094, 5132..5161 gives 2.3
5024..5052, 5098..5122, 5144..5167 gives 3.5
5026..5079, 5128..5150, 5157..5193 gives 2.1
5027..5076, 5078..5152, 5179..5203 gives 8.8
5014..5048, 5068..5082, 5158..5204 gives 3.2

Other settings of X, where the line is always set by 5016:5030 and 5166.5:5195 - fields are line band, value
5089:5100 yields 1.75 angstroms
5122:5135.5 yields 2.96 angstroms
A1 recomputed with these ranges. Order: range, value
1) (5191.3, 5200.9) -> 38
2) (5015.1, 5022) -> 49.9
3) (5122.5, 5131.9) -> 33.5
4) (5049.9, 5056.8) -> 40.8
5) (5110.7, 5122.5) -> 35.5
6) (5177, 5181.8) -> 32.5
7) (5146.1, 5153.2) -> 37.8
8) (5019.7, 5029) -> 59.8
